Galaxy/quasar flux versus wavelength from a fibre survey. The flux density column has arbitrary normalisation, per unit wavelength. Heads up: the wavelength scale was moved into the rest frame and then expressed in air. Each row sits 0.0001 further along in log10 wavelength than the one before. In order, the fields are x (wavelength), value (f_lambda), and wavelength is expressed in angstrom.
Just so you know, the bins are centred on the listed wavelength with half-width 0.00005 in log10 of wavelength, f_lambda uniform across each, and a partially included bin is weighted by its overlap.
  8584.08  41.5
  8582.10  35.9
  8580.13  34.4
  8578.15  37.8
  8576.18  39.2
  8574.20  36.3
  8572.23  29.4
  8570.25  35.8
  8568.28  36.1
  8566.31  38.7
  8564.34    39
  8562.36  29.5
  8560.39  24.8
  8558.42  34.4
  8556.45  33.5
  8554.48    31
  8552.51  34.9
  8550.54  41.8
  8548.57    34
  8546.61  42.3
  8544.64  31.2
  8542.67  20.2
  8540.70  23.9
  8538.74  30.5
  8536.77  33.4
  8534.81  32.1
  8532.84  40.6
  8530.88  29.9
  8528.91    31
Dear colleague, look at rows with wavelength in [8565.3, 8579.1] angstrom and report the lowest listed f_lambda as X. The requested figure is 29.4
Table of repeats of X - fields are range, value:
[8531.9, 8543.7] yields 20.2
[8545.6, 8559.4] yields 31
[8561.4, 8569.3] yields 29.5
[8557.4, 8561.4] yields 24.8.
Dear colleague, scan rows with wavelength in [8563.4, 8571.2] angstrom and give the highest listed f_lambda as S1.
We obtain 39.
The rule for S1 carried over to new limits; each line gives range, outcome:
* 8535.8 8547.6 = 42.3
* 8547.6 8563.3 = 41.8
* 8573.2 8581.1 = 39.2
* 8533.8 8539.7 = 33.4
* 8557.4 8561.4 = 34.4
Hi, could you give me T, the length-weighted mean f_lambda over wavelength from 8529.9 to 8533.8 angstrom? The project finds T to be 35.3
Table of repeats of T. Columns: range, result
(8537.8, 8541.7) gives 27.2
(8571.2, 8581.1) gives 35.4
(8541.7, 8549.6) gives 32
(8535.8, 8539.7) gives 31.9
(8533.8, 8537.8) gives 32.7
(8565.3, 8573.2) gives 35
